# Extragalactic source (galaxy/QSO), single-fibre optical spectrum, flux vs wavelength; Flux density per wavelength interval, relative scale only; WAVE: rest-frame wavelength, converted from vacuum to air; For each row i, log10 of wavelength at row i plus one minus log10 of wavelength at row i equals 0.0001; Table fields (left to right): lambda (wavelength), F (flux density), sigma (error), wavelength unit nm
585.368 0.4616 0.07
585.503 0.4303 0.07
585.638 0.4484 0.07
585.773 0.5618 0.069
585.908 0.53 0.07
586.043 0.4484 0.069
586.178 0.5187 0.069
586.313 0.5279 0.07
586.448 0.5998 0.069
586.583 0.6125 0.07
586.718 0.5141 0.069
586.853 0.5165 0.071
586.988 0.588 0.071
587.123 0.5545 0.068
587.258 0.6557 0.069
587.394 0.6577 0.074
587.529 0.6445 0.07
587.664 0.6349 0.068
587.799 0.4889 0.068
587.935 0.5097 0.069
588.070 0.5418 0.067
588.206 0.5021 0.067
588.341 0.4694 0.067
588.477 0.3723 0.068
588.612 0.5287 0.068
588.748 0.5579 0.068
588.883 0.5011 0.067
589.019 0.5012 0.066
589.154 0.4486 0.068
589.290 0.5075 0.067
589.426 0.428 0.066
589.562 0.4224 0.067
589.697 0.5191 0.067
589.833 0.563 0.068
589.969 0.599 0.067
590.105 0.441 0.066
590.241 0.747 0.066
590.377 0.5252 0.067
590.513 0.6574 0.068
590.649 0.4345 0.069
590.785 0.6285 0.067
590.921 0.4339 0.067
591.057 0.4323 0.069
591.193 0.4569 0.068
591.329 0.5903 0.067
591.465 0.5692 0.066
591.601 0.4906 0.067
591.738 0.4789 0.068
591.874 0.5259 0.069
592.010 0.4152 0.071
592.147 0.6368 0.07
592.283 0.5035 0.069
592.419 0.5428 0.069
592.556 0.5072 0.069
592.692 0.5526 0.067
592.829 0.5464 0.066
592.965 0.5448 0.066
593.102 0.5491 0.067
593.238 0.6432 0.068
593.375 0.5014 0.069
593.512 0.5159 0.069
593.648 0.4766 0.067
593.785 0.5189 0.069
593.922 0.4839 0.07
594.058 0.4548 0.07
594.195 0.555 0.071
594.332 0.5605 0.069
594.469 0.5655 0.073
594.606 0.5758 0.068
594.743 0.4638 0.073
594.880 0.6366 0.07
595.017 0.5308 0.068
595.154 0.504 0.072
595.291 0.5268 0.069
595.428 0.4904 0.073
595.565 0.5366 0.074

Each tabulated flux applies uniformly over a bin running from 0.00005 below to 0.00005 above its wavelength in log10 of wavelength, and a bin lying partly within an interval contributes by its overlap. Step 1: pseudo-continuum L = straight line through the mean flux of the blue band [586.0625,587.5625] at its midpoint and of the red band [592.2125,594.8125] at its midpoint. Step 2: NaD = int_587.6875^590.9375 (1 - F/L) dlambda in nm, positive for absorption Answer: 0.24 nm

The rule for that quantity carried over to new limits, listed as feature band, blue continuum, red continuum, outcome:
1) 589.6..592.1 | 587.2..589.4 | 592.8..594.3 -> 0.00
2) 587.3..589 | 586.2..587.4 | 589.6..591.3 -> 0.08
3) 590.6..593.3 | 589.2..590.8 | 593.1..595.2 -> 0.05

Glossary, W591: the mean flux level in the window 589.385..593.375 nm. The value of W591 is 0.531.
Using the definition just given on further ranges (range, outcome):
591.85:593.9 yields 0.531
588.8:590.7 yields 0.522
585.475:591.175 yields 0.529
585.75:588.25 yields 0.559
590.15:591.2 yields 0.542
